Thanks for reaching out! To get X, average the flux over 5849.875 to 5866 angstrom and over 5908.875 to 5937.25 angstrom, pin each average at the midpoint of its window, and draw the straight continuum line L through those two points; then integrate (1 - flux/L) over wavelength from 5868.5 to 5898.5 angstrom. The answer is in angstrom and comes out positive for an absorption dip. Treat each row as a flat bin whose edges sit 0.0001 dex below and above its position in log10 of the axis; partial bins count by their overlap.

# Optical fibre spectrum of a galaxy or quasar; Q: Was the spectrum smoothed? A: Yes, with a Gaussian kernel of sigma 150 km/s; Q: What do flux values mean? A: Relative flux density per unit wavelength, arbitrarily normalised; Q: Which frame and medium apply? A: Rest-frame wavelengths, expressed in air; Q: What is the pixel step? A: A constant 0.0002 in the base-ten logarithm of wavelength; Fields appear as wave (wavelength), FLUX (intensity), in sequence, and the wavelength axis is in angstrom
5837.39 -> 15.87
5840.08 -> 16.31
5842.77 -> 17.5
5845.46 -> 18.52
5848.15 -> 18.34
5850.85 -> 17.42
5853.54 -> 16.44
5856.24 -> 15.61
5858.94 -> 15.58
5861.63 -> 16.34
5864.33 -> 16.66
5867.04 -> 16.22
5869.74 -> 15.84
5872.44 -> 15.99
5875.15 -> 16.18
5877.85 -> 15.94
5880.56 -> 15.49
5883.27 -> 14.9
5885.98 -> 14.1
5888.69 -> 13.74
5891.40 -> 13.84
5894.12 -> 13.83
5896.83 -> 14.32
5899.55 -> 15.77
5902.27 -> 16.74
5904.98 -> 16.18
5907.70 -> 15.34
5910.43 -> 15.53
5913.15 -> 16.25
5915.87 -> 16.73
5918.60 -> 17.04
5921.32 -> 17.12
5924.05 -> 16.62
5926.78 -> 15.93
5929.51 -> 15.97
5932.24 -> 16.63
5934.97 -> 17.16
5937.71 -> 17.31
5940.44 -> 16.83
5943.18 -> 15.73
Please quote 2.7 angstrom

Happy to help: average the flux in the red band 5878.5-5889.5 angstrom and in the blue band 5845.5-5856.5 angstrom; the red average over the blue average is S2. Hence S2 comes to 0.9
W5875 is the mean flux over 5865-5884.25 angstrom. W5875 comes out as 15.8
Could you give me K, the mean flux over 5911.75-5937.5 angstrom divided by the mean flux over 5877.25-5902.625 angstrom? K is 1.13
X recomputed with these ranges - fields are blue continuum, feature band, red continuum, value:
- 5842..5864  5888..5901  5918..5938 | 1.90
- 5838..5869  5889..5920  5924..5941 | 2.12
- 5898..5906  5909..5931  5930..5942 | 0.22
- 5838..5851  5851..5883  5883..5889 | -0.67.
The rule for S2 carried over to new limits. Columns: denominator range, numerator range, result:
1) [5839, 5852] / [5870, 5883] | 0.90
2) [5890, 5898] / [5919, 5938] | 1.19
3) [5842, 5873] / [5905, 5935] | 0.98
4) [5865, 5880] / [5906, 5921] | 1.01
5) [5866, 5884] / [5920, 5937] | 1.05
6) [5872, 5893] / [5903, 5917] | 1.07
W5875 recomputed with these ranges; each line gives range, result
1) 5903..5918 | 16.1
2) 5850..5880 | 16.2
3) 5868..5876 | 16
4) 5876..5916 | 15.2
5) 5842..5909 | 15.9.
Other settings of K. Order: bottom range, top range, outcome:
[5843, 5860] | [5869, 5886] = 0.91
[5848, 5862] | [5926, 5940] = 1.01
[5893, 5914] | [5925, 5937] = 1.06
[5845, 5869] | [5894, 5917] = 0.94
